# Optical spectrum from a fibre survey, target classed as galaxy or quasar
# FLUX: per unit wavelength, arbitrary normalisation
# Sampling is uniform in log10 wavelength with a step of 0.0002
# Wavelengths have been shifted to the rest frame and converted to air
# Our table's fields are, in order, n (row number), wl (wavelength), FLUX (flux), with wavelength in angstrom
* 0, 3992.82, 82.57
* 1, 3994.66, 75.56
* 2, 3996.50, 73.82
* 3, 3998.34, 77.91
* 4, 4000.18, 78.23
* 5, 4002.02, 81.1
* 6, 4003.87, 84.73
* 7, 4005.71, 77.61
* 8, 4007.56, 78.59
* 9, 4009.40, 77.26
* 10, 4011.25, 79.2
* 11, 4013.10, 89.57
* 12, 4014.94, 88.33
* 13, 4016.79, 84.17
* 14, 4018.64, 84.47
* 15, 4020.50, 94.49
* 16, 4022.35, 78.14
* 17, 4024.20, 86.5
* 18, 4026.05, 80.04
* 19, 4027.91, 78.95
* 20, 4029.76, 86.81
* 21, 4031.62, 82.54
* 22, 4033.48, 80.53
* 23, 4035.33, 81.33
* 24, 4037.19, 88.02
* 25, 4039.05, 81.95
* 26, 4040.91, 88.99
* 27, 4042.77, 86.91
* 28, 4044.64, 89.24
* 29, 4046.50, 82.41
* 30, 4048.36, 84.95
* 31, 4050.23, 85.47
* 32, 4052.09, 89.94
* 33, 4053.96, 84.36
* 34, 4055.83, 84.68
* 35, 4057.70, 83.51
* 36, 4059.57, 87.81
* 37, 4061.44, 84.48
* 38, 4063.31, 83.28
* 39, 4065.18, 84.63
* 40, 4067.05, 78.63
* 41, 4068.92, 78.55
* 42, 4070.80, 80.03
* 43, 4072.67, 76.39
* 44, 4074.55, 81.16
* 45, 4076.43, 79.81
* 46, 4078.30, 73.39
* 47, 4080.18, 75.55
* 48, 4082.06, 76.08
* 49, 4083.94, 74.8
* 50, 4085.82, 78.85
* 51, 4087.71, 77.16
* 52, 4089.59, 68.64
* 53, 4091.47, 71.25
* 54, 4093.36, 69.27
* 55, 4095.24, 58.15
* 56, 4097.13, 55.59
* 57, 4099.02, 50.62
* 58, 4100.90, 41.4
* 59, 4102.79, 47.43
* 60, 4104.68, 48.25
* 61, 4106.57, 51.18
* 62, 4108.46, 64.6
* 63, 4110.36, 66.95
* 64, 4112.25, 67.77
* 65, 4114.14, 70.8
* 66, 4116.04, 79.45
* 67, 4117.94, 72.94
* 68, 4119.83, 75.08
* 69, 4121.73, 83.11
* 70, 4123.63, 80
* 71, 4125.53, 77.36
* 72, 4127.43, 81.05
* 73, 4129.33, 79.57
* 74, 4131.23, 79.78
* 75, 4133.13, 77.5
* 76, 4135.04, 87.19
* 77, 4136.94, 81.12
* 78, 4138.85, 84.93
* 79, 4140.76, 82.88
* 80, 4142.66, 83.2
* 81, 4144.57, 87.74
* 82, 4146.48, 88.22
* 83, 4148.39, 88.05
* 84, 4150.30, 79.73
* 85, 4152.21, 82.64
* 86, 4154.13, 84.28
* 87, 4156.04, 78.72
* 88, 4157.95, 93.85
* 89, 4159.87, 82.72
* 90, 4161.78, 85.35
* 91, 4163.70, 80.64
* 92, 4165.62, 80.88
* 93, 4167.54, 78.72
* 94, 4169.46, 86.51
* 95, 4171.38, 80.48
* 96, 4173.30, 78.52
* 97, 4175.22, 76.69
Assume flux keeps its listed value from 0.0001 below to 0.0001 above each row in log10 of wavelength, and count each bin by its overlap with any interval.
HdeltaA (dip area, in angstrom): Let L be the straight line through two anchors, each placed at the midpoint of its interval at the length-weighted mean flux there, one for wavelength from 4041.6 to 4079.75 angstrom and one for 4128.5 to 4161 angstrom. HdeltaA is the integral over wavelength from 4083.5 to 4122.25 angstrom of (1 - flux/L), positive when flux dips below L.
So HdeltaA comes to 8.5 angstrom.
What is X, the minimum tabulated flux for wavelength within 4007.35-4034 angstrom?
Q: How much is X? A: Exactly 77.26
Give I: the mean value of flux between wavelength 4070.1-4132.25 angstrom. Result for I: 70.1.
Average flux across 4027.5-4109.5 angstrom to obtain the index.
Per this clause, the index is 75.8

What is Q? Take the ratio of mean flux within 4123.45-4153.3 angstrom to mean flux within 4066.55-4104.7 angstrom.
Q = 1.2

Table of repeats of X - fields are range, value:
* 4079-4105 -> 41.4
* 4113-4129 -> 70.8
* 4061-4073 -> 76.39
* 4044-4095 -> 68.64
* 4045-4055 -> 82.41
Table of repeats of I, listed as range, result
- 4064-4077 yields 79.9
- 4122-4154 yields 82.6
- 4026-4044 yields 83.8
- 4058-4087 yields 79.6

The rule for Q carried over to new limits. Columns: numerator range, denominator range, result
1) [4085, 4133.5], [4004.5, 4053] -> 0.81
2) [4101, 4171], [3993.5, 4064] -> 0.93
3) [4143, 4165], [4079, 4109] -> 1.34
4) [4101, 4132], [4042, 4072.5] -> 0.83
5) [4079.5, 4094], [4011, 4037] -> 0.88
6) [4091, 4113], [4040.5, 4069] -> 0.67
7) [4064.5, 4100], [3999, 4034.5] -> 0.88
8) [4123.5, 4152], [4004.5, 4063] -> 0.98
